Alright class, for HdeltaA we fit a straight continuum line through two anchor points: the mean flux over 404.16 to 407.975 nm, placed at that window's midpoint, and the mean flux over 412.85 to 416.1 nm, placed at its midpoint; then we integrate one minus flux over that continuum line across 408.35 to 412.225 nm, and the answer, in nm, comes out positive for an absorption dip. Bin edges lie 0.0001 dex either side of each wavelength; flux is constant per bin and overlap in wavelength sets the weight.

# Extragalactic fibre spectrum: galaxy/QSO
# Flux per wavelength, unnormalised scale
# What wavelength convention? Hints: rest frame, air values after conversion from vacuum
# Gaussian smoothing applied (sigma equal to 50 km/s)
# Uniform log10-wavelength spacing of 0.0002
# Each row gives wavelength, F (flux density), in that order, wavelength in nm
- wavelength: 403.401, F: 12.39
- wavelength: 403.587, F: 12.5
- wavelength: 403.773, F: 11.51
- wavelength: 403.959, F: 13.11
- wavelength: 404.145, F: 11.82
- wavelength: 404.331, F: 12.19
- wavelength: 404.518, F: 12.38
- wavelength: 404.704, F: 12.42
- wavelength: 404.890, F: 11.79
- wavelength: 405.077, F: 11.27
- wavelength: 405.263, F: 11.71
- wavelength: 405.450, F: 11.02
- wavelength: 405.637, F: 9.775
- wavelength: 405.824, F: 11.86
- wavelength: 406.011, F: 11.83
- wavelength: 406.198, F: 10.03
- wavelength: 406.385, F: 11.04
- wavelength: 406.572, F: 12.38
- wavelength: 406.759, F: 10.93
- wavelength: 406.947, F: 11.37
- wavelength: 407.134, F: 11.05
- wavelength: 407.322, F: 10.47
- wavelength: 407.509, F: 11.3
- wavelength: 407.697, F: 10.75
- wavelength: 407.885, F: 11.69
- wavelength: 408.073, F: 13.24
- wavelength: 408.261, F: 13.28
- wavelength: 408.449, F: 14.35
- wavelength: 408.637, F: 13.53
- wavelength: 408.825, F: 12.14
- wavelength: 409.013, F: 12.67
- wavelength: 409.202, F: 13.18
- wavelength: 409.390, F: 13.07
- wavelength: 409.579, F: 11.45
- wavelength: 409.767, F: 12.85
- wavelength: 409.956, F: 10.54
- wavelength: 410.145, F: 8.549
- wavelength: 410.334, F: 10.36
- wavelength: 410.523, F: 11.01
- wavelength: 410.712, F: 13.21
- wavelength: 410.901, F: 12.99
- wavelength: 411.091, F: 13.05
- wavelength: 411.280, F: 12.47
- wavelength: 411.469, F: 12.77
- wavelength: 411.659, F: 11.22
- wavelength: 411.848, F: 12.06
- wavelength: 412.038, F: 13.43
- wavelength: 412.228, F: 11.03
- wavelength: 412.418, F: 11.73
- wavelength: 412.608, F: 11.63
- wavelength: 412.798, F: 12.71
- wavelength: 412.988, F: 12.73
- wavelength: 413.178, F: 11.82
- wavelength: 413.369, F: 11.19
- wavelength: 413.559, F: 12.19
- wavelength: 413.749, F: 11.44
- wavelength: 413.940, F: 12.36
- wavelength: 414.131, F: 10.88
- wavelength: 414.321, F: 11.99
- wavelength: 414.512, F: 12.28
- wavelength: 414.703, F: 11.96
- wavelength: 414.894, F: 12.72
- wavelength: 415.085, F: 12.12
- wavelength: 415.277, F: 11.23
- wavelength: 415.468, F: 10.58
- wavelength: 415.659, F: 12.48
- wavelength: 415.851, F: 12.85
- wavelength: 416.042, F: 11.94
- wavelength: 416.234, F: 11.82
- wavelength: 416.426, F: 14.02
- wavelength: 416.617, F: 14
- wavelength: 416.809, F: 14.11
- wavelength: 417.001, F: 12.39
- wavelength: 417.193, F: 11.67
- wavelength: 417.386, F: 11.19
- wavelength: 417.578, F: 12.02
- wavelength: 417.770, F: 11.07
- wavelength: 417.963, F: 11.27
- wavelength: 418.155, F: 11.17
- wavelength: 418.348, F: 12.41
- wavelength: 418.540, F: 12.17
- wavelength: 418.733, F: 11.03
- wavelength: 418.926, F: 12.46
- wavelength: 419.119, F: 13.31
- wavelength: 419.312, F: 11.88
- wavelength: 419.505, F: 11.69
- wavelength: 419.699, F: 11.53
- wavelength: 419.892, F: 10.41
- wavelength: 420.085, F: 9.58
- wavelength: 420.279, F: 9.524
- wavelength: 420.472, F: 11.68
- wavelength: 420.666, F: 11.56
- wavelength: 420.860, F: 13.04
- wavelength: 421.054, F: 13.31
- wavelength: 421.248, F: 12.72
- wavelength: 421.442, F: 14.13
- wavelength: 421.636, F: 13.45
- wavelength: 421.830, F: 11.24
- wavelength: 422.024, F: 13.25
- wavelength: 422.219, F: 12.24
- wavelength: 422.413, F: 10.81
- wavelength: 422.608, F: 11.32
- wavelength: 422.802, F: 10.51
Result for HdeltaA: -0.19 nm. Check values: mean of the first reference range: 11.4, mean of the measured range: 12.2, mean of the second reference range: 11.9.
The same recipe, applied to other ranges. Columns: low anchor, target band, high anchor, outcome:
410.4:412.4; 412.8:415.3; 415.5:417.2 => 0.12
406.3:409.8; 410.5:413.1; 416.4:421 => -0.06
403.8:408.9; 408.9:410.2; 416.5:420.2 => 0.00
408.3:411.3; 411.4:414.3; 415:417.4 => 0.08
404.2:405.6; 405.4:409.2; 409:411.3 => 0.01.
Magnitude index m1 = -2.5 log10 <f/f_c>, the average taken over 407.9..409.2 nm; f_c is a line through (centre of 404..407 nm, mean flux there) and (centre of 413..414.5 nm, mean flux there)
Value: -0.13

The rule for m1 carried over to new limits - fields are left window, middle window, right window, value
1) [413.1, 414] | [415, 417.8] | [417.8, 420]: -0.05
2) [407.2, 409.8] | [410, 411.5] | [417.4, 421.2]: 0.05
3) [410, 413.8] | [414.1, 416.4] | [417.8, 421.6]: -0.01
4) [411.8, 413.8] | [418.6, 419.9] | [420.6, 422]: 0.07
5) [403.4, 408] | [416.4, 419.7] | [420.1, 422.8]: -0.02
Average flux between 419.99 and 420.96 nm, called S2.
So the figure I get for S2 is 11.1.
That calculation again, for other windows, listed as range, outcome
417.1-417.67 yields 11.6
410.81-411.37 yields 12.8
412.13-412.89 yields 11.8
